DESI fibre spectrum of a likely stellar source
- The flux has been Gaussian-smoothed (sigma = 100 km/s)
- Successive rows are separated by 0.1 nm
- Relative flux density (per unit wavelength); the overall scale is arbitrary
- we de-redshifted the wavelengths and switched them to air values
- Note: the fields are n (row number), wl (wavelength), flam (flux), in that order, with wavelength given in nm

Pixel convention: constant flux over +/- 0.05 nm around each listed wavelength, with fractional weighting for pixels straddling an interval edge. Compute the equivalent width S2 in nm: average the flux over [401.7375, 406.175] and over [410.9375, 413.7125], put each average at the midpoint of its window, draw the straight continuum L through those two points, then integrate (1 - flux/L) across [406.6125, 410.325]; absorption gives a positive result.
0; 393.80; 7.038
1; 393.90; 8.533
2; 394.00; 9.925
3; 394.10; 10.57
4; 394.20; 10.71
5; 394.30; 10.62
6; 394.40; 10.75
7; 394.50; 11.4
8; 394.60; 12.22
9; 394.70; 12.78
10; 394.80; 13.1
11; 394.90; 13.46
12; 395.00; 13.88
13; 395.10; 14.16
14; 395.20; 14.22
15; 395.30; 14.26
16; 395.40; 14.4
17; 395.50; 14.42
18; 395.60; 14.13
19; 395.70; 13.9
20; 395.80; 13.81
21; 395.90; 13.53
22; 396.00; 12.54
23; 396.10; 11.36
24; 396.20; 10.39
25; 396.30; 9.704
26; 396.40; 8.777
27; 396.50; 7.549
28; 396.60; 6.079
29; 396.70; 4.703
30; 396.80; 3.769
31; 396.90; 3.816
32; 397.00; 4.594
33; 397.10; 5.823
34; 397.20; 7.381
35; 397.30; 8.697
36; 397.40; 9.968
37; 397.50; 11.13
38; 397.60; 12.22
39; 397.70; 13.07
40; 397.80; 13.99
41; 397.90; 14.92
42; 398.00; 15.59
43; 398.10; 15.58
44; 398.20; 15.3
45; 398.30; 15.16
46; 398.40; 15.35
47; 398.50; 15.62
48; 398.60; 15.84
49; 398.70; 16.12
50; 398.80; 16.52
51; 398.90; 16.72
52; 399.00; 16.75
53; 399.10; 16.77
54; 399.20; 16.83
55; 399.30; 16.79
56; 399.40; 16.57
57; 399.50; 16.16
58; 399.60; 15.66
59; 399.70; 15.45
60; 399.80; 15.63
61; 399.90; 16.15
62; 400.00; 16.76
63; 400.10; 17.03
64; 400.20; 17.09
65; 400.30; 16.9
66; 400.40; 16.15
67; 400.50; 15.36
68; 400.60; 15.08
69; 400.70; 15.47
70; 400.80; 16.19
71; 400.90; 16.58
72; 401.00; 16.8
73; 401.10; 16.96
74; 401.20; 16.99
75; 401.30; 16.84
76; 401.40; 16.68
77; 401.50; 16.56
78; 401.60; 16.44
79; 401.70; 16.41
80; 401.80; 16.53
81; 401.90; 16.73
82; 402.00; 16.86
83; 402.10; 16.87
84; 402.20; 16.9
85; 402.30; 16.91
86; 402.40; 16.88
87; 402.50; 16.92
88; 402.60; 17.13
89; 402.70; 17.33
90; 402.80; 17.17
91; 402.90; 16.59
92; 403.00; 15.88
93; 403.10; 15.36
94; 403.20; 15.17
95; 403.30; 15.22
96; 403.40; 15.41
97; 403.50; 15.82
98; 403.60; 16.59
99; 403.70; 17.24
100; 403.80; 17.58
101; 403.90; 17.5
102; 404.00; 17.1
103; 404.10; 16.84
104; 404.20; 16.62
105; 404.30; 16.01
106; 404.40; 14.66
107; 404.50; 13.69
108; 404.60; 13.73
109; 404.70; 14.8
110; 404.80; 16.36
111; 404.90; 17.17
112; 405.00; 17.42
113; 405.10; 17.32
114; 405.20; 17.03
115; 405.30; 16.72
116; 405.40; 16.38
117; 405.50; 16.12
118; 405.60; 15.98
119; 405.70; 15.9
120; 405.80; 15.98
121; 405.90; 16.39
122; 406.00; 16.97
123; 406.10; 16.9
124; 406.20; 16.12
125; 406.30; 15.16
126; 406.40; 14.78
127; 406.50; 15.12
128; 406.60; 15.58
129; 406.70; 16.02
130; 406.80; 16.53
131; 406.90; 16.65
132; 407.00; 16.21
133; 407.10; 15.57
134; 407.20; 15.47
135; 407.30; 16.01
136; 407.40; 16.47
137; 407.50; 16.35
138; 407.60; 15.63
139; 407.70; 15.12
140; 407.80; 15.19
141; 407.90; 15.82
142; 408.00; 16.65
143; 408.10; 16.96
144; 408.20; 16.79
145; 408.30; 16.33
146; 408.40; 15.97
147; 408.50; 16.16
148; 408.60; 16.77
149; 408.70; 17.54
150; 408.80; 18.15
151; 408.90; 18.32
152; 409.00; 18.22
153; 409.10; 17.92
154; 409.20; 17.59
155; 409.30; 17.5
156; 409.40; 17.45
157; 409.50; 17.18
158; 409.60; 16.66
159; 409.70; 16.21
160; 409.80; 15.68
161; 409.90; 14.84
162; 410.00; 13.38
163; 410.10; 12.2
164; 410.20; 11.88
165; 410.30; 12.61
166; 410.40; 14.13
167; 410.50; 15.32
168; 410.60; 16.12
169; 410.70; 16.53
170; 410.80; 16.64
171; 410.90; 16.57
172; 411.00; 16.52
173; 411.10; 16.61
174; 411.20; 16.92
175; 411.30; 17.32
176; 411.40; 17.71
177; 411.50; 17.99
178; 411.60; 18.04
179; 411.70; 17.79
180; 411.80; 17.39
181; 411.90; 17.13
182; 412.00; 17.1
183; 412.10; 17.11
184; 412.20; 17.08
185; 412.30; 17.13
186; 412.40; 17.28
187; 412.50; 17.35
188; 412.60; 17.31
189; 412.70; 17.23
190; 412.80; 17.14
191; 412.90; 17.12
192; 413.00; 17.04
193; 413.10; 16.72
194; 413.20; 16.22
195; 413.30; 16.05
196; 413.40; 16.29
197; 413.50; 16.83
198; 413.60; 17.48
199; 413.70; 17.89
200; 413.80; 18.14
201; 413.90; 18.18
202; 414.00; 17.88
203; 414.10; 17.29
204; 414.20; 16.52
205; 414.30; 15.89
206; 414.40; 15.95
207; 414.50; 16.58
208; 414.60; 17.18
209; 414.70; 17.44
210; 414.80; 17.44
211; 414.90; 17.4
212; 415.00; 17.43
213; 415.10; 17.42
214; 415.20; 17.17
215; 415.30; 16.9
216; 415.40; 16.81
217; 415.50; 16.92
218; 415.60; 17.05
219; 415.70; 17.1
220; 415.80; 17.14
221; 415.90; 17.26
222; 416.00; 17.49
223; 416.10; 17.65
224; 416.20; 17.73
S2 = 0.14 nm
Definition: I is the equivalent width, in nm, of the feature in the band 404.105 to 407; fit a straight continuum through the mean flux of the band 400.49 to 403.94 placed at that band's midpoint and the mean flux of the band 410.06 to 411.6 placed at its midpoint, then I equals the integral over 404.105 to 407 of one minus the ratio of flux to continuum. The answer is 0.03 nm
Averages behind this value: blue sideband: 16.5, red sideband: 15.8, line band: 16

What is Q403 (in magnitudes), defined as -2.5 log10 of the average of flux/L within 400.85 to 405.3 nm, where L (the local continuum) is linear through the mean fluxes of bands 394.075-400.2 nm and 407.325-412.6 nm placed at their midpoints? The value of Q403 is -0.14 mag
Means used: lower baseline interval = 12.8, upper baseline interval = 16.5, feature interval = 16.4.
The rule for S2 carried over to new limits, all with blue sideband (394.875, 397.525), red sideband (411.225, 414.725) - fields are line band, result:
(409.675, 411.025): 0.105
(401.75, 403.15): -0.417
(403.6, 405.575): -0.371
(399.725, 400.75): -0.356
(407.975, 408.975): -0.109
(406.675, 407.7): -0.086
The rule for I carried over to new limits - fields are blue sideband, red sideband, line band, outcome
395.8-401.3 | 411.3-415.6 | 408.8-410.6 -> 0.05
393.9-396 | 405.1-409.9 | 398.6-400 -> -0.23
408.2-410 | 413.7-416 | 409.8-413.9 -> 0.13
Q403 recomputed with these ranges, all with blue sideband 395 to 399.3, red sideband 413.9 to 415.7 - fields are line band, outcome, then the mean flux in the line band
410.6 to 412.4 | -0.06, 17.1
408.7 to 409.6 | -0.14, 17.7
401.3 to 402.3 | -0.22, 16.7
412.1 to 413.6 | -0.03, 16.9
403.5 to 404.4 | -0.18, 16.7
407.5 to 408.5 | -0.06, 16.1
